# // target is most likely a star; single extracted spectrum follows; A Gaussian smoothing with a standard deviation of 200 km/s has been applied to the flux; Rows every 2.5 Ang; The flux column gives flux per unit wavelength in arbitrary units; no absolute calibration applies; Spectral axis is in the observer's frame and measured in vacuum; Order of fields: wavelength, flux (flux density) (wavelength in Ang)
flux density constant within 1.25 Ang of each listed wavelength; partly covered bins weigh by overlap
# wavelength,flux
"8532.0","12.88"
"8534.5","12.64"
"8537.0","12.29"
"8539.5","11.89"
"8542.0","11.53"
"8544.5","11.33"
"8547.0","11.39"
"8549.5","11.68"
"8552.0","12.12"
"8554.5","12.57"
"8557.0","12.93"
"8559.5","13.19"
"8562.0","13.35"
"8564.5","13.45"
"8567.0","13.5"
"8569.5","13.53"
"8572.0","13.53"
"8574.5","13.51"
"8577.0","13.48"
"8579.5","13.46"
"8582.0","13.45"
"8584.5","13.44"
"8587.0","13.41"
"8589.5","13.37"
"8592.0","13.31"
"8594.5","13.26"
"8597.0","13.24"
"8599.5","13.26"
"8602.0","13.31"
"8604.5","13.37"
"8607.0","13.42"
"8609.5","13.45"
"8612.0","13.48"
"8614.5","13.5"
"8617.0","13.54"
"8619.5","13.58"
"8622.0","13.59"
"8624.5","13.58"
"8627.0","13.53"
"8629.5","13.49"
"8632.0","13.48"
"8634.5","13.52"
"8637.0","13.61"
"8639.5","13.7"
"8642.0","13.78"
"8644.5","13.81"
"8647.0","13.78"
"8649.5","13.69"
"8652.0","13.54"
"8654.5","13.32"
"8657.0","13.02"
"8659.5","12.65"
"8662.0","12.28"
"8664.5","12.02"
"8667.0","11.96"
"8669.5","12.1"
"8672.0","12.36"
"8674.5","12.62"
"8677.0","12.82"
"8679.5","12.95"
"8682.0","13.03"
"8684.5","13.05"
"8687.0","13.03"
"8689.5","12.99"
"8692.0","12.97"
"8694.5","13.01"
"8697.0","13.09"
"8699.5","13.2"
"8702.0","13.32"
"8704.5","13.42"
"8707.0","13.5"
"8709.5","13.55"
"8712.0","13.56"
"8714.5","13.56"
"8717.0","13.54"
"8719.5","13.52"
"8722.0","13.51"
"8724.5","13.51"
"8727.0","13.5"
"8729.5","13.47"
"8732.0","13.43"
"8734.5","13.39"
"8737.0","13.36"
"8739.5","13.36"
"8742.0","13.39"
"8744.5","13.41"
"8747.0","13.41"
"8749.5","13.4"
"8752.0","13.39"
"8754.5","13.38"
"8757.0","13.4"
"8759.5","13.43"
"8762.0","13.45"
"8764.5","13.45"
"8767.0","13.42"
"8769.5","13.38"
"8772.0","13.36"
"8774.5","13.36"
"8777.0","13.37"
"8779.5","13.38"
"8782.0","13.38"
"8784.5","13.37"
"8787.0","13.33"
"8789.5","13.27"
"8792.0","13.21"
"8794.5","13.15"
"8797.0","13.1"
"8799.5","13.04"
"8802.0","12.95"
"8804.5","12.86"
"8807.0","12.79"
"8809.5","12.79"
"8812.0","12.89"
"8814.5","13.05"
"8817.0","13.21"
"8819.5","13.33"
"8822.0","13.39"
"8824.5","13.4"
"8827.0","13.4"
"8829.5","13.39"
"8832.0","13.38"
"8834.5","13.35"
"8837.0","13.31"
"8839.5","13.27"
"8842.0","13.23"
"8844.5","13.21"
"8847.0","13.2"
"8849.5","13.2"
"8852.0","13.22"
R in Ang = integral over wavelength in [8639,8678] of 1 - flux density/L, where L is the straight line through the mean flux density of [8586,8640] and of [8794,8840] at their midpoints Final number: 1.27 Ang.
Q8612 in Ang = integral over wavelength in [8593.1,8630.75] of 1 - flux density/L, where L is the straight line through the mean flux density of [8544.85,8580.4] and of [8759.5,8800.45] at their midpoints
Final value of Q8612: -1.21 Ang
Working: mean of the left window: 12.9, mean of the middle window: 13.4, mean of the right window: 13.3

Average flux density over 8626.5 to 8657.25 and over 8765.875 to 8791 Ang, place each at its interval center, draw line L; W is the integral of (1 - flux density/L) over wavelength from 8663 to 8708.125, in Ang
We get 2.2 Ang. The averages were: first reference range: 13.6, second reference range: 13.4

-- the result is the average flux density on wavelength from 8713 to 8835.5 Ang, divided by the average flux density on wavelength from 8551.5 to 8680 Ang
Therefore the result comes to 1.01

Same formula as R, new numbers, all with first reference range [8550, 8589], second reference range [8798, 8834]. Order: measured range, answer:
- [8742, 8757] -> -0.3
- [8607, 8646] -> -1.1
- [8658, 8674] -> 1.1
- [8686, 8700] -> 0.2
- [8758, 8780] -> -0.4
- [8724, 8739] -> -0.3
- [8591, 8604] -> -0.1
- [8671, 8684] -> 0.4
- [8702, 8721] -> -0.5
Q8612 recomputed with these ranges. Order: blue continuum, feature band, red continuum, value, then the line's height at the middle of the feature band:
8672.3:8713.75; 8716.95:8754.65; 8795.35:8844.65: -0.9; 13.1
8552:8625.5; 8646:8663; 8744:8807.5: 0.2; 13.3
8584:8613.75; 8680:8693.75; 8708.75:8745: 0.4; 13.4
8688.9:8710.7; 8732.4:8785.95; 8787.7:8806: -1.0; 13.1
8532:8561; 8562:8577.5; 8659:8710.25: -1.5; 12.3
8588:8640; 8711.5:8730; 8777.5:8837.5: -0.3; 13.3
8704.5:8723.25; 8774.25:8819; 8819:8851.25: 0.8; 13.4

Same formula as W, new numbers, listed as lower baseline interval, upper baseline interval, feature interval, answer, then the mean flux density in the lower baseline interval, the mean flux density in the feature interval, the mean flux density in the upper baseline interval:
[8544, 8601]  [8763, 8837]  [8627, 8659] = -1.0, 13.1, 13.5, 13.2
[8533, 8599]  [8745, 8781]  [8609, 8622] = -0.5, 12.9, 13.5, 13.4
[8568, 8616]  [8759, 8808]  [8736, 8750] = -0.1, 13.4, 13.4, 13.3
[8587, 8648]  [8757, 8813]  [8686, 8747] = -0.1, 13.5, 13.4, 13.2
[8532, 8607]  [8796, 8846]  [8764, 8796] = -0.5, 12.9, 13.3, 13.2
